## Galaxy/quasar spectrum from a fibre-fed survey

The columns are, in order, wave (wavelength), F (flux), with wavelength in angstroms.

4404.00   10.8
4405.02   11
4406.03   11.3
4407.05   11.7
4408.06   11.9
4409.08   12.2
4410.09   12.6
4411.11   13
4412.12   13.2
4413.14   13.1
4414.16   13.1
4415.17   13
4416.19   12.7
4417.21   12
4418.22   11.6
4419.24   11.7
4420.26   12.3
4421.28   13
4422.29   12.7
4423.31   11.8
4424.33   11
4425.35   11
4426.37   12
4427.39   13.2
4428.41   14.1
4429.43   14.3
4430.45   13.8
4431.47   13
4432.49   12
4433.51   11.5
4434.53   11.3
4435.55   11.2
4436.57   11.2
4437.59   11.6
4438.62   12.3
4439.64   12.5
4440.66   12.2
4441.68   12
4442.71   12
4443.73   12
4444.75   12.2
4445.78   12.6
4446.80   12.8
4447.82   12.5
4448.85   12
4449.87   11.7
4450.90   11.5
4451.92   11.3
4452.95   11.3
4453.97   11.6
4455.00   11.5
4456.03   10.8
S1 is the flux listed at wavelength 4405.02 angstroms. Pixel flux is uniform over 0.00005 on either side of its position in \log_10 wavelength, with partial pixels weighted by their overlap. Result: 11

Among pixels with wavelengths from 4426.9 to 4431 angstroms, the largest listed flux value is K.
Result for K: 14.3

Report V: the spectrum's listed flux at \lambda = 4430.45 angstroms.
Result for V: 13.8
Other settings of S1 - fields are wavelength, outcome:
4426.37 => 12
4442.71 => 12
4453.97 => 11.6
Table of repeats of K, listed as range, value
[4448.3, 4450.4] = 12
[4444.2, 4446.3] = 12.6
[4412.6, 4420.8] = 13.1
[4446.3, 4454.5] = 12.8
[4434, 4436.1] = 11.3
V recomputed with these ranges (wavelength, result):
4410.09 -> 12.6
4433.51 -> 11.5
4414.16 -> 13.1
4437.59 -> 11.6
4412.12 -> 13.2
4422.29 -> 12.7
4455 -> 11.5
